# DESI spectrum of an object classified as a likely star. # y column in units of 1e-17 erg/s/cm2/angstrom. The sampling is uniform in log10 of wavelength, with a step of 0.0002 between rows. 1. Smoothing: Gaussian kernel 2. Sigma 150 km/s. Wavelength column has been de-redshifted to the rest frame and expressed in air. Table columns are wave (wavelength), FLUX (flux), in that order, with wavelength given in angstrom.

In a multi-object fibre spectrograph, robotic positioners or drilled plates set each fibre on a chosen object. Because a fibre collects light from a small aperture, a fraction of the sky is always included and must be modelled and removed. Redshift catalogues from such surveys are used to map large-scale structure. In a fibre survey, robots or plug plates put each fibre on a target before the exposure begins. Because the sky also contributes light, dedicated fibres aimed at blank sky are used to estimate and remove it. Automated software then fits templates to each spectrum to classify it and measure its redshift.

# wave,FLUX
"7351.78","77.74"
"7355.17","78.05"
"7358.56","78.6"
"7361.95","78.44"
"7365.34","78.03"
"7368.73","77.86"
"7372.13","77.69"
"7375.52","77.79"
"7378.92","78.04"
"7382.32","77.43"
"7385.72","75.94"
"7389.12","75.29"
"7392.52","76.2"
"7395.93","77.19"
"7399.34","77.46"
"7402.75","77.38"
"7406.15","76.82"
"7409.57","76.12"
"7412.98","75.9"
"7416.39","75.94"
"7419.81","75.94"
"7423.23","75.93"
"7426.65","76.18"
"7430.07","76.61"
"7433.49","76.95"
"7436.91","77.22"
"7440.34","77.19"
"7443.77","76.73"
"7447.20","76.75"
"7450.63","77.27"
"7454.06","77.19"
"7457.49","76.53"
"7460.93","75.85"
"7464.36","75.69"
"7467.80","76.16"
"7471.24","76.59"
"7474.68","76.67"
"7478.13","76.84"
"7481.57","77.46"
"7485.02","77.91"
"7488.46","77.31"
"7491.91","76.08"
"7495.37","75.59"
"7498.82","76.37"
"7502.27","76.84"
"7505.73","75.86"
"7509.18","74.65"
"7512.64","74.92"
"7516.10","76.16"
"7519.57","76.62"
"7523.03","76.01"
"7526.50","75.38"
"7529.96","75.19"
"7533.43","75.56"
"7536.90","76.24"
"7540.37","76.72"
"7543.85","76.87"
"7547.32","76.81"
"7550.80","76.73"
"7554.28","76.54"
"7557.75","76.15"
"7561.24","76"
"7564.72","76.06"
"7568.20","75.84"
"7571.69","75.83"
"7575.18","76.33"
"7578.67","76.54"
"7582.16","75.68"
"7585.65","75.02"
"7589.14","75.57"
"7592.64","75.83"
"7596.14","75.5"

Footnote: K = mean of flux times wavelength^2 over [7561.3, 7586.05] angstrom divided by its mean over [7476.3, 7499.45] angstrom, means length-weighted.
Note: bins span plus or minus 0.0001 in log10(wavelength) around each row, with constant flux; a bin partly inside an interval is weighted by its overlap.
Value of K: 1.0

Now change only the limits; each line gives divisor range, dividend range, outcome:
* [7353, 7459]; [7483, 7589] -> 1.02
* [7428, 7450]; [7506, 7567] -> 1.01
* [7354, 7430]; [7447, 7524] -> 1.02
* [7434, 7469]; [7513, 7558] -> 1.02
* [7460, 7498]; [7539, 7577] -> 1.02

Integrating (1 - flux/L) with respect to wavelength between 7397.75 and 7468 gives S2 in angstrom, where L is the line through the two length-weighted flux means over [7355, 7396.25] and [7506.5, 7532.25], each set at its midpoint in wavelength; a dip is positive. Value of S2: 0.1 angstrom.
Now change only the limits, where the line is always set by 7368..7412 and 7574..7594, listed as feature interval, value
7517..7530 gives 0.0 angstrom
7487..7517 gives 0.1 angstrom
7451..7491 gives -0.1 angstrom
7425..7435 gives 0.0 angstrom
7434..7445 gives -0.1 angstrom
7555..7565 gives 0.0 angstrom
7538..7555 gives -0.2 angstrom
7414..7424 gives 0.1 angstrom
